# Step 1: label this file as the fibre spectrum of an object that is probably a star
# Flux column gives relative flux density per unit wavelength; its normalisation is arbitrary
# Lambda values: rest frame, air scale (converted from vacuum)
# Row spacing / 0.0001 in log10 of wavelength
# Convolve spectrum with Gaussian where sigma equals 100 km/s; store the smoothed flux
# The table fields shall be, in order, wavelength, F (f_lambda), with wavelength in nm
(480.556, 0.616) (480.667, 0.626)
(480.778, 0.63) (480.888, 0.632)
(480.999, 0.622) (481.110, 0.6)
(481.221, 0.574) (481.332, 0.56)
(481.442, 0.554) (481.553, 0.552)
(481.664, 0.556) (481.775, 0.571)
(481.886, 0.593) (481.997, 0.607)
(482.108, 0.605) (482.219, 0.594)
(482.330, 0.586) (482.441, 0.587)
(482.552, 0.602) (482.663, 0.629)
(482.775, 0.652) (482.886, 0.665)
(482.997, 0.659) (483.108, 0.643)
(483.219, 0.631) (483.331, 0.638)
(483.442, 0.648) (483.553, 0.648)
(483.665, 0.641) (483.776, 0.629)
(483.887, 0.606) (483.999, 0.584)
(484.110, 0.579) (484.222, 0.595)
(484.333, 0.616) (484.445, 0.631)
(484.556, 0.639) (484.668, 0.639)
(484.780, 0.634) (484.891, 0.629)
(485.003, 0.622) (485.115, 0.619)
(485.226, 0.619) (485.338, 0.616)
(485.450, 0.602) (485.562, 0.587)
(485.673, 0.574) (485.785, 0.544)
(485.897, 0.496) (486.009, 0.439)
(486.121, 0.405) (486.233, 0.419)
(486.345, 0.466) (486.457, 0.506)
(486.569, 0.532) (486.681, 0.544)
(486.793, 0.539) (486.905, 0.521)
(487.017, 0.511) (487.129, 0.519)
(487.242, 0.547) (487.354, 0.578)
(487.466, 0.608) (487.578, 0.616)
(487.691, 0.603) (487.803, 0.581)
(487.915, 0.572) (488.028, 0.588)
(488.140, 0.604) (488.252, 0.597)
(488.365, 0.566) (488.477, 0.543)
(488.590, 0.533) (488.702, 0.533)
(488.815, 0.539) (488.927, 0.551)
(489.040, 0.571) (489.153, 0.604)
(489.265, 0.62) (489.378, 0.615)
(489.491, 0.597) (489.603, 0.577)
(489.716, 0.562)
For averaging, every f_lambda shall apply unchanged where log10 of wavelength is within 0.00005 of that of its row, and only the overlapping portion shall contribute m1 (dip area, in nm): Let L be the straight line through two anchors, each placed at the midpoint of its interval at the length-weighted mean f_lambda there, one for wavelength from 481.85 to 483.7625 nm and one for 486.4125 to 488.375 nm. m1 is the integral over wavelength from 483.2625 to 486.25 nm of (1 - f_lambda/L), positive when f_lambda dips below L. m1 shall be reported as 0.043 nm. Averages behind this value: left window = 0.626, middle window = 0.591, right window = 0.563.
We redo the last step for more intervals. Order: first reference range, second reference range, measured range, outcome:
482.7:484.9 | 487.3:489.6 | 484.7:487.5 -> 0.272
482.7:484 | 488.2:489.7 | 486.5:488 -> 0.083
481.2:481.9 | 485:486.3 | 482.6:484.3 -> -0.233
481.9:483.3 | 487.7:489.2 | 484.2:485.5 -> -0.047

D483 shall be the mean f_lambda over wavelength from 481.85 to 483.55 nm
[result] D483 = 0.624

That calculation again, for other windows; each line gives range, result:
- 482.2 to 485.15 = 0.624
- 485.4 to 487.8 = 0.532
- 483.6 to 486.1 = 0.595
